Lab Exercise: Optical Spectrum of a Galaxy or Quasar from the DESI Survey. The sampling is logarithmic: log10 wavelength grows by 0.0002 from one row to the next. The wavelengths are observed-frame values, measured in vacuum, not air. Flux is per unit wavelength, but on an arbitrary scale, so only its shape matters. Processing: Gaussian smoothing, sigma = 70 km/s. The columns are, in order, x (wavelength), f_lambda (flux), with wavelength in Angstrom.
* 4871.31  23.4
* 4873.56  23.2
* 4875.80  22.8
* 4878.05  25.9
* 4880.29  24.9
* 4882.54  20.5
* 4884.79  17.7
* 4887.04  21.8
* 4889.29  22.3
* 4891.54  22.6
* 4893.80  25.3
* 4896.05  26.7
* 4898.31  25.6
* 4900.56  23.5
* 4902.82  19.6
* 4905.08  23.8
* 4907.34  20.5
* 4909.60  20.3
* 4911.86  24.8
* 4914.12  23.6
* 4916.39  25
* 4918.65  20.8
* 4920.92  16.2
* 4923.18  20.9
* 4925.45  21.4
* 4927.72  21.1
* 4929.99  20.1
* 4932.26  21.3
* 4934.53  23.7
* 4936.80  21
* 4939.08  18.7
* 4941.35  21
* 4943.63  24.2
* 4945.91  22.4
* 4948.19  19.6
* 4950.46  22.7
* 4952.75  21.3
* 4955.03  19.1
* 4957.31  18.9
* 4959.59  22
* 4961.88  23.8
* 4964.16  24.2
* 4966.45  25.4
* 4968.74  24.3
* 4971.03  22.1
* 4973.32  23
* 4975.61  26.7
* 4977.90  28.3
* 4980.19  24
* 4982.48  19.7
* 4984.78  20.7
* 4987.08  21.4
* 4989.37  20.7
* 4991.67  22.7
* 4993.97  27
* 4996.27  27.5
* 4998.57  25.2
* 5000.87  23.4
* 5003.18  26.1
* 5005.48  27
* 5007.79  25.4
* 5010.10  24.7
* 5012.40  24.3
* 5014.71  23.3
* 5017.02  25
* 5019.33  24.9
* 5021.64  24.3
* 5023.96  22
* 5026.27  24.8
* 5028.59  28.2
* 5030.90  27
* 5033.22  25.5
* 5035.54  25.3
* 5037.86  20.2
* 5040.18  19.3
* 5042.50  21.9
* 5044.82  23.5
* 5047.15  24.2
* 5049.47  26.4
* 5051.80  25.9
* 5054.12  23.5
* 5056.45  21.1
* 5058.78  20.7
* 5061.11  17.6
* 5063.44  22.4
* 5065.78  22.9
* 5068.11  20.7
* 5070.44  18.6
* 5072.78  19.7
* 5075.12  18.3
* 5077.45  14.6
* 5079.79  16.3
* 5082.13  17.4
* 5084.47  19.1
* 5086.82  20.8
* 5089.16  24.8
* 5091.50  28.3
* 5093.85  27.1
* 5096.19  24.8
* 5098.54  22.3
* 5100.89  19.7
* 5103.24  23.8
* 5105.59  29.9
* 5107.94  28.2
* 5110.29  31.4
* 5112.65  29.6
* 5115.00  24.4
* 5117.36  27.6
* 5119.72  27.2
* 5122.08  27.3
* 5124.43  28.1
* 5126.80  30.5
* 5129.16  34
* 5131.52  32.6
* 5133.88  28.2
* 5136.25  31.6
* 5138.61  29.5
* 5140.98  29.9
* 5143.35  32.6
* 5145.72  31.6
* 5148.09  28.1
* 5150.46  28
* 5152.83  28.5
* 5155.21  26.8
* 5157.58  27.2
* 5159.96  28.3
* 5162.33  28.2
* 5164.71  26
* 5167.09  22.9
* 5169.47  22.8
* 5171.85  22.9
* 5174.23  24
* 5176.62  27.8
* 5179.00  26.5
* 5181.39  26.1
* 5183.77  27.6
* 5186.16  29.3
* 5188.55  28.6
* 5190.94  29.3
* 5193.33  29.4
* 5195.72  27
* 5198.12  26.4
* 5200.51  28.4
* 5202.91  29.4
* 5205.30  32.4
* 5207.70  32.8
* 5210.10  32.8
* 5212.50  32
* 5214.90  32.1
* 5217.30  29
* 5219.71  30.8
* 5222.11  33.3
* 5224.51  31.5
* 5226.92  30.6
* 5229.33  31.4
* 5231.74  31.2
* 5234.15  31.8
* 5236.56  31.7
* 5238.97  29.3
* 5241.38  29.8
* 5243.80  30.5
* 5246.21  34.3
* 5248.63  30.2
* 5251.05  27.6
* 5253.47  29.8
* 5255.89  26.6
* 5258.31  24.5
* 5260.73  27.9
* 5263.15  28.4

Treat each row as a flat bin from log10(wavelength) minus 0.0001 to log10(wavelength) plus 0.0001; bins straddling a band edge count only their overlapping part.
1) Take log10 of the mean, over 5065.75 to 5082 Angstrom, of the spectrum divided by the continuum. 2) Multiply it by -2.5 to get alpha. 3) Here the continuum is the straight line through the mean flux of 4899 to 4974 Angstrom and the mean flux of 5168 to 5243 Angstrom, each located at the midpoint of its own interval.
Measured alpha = 0.362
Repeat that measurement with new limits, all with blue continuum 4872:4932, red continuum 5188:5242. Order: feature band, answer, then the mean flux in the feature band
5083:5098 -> 0.14 mag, 23.9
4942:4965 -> 0.09 mag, 21.8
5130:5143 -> -0.08 mag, 30.6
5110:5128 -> 0.00 mag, 28.1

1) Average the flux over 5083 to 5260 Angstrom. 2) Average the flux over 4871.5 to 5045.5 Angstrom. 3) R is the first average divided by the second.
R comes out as 1.23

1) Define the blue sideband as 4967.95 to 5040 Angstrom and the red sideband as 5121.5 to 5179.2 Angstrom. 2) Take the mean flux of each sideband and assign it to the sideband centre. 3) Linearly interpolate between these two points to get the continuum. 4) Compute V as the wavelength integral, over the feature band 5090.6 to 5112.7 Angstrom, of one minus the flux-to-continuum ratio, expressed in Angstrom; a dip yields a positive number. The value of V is 0.5 Angstrom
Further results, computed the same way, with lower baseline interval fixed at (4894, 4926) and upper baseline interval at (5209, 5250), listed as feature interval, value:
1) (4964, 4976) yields -0.02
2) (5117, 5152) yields -1.42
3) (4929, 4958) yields 2.79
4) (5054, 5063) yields 2.04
